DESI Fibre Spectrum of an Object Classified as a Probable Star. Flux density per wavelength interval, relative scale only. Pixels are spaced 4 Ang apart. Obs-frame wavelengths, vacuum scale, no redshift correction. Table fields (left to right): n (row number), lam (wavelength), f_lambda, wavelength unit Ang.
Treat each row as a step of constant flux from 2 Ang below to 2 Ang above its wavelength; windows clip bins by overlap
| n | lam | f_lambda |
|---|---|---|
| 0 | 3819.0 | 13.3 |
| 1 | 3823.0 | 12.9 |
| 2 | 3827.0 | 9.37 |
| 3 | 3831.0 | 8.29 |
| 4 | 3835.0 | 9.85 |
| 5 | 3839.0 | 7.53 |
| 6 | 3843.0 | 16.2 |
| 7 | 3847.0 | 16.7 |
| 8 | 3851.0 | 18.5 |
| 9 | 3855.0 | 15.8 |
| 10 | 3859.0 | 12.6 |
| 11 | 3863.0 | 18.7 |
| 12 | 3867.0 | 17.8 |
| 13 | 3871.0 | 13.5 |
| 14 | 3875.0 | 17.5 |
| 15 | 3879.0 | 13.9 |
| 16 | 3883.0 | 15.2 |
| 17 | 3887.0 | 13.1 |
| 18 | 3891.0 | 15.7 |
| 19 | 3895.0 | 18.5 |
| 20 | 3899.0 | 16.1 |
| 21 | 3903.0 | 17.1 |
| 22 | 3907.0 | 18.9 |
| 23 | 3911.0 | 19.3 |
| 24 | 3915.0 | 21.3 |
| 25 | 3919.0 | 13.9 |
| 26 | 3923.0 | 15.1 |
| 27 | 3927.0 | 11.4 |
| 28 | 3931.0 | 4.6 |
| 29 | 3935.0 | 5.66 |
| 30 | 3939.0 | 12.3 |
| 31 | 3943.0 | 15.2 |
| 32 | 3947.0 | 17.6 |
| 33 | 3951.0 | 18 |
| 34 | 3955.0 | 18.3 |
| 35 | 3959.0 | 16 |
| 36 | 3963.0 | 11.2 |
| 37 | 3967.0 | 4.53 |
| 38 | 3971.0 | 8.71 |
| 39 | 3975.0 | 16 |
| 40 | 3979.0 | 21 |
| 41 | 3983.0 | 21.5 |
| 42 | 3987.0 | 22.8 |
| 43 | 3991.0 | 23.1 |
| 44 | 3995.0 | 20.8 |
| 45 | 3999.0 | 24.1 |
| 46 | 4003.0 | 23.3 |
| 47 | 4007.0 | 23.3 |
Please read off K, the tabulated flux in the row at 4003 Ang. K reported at 23.3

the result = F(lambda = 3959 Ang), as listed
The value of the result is 16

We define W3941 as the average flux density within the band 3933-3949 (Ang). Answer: 12.7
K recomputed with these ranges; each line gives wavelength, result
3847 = 16.7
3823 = 12.9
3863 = 18.7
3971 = 8.71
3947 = 17.6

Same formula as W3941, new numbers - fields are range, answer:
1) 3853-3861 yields 14.2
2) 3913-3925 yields 16.8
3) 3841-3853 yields 17.1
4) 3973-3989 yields 20.3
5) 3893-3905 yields 17.2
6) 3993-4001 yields 22.5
